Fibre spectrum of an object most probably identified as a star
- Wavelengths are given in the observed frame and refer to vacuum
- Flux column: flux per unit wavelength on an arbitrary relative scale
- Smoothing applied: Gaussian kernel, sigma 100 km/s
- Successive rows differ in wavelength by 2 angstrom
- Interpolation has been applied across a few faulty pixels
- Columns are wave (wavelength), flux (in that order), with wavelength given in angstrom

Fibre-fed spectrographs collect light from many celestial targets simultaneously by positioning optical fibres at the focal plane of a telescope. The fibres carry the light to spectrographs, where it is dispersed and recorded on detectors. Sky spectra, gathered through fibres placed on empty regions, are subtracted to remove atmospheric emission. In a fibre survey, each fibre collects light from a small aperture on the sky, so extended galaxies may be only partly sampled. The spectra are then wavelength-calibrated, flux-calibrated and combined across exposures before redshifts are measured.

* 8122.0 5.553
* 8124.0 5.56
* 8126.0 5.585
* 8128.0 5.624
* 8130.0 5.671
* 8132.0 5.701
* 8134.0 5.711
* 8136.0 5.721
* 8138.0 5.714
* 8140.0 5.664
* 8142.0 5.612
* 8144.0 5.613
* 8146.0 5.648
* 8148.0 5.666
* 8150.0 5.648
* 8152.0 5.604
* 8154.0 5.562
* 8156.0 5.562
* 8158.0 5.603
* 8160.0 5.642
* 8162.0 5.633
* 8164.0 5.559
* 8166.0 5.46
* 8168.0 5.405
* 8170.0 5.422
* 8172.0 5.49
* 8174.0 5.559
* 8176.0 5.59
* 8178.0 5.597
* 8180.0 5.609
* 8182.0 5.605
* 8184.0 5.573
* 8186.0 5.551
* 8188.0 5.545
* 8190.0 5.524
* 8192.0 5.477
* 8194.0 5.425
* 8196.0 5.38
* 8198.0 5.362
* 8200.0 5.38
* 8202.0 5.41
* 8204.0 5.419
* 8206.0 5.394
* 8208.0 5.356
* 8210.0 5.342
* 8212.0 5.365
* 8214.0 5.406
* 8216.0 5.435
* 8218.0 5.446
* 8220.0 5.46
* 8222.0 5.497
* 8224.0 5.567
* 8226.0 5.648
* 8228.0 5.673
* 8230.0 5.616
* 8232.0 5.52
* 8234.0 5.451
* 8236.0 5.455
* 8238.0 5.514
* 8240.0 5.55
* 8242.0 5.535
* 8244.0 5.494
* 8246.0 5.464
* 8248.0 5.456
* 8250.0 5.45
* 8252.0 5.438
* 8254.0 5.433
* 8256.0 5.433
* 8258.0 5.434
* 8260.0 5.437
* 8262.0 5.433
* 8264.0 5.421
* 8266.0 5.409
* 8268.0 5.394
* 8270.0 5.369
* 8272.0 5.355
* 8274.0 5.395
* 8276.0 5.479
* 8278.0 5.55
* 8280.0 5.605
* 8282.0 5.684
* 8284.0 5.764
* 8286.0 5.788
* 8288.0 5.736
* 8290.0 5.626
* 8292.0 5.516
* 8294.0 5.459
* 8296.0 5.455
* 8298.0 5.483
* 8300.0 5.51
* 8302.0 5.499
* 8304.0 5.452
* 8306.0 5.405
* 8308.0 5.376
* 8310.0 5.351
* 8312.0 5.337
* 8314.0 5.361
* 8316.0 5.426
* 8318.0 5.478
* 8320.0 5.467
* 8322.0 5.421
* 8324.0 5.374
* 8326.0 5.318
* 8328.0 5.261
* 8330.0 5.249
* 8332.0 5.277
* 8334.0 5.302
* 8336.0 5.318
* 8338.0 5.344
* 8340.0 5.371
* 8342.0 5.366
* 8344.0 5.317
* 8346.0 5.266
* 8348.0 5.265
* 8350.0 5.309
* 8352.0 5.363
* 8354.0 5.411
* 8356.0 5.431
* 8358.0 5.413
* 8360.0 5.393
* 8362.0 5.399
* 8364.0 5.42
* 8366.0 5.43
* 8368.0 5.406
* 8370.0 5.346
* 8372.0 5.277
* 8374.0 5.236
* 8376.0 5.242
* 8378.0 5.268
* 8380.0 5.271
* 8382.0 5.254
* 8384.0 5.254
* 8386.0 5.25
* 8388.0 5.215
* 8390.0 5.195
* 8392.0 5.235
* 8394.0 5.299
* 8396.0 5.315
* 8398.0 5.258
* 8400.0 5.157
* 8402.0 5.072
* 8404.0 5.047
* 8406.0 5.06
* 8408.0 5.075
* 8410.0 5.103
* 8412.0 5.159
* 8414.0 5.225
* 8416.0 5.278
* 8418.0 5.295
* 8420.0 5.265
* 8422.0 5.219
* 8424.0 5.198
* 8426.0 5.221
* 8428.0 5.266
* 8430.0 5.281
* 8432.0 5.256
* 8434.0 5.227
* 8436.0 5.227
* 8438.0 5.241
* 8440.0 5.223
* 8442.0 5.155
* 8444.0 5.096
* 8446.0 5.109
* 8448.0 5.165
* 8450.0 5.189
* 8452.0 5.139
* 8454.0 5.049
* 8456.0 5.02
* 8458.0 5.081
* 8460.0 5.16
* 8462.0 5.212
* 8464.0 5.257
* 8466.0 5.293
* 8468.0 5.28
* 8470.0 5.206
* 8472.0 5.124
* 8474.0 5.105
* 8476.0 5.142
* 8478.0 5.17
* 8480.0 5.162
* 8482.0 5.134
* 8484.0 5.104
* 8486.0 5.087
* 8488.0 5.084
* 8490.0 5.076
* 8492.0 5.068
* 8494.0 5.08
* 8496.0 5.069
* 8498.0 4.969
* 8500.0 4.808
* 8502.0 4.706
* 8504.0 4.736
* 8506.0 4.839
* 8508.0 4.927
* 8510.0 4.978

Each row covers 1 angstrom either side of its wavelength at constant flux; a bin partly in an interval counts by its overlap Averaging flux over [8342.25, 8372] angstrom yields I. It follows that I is 5.37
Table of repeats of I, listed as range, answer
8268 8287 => 5.55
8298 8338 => 5.38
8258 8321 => 5.48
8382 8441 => 5.21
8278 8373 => 5.42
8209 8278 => 5.47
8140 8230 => 5.52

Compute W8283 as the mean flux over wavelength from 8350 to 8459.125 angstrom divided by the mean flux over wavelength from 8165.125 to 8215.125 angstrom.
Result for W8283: 1.0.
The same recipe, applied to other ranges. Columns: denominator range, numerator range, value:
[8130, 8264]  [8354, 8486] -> 0.95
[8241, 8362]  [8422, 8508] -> 0.94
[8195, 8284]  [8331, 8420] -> 0.97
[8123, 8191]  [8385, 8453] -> 0.93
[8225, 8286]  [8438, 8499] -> 0.93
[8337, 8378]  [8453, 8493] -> 0.96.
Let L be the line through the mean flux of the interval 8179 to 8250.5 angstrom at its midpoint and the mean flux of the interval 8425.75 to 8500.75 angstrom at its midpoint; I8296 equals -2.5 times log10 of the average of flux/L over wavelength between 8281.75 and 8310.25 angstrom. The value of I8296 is -0.03 mag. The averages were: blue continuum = 5.48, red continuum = 5.15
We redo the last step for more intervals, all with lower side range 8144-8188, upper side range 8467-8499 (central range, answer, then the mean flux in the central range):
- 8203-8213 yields 0.03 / 5.38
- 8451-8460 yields 0.02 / 5.08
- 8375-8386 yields 0.00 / 5.26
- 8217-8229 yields -0.01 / 5.55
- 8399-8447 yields 0.00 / 5.19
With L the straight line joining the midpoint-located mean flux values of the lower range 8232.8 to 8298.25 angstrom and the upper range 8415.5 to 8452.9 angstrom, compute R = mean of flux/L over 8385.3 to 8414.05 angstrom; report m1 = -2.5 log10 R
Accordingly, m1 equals 0.020 mag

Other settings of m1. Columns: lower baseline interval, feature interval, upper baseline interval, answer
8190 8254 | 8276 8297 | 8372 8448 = -0.05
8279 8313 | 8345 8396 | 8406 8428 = 0.00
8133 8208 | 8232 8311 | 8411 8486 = -0.01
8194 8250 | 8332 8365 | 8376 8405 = -0.01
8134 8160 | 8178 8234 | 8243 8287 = 0.02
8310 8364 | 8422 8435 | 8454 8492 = -0.01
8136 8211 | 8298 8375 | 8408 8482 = -0.01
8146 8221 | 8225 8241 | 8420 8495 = -0.02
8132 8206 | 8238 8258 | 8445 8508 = -0.01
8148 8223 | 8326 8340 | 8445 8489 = 0.00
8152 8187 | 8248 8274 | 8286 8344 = 0.01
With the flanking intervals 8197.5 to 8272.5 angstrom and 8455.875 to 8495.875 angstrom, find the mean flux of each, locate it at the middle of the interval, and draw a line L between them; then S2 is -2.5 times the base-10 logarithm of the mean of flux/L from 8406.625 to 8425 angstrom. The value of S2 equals 0.00 mag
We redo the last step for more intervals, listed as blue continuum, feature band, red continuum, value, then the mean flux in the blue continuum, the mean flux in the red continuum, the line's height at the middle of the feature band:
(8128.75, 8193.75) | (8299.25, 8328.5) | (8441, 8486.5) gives -0.01 mag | 5.59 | 5.15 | 5.37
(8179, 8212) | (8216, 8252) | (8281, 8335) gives -0.01 mag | 5.46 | 5.46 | 5.46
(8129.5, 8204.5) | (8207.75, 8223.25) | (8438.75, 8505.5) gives 0.01 mag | 5.56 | 5.1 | 5.49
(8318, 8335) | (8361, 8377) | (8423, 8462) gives -0.01 mag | 5.34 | 5.17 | 5.28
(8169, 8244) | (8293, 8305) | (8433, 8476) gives -0.02 mag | 5.49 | 5.17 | 5.37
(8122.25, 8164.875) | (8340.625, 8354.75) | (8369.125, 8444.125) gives 0.00 mag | 5.63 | 5.22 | 5.31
